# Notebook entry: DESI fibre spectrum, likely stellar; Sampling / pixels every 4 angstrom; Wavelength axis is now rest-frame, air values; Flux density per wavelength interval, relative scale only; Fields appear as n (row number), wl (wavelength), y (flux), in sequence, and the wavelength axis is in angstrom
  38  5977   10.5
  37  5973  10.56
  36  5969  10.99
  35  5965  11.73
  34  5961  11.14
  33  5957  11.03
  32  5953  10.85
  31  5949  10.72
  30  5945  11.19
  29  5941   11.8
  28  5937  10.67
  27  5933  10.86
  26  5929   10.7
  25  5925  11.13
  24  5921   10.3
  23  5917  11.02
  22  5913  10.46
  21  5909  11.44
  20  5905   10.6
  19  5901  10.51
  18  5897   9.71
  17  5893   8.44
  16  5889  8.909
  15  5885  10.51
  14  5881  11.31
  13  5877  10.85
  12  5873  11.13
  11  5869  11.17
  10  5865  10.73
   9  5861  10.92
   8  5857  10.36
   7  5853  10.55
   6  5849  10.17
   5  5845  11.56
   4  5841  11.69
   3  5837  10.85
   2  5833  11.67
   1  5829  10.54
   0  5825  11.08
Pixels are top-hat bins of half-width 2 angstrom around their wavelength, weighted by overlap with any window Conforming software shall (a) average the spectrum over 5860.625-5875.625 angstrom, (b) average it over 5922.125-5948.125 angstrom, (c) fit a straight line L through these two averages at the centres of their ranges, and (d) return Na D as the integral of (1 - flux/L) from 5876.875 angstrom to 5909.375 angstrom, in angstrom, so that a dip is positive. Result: 2.5 angstrom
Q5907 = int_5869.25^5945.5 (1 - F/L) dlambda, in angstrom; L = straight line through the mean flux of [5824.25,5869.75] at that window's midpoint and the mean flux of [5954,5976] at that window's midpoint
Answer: 2.7 angstrom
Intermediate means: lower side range 10.9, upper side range 11.1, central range 10.6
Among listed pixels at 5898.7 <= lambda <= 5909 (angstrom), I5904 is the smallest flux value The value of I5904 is 10.51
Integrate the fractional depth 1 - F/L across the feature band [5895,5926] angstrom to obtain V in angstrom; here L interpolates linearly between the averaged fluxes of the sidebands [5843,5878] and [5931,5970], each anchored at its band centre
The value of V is 1.0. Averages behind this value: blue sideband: 10.8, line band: 10.6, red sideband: 11.1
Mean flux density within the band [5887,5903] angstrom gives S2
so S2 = 9.39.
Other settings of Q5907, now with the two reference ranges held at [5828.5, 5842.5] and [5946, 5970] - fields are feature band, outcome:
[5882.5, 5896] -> 2.1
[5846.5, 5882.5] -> 1.3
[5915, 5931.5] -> 0.5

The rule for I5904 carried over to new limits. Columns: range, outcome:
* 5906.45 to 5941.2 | 10.3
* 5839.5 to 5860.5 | 10.17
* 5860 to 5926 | 8.44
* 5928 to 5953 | 10.67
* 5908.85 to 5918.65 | 10.46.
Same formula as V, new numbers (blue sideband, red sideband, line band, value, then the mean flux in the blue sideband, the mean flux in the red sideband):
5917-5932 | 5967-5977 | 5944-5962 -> -0.4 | 10.8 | 10.7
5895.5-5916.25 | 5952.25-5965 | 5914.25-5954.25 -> -0.1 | 10.6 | 11.1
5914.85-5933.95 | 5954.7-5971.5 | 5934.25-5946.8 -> -0.3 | 10.8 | 11.2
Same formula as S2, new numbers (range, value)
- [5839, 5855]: 11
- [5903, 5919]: 10.9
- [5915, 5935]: 10.8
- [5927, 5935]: 10.8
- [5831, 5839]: 11.3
